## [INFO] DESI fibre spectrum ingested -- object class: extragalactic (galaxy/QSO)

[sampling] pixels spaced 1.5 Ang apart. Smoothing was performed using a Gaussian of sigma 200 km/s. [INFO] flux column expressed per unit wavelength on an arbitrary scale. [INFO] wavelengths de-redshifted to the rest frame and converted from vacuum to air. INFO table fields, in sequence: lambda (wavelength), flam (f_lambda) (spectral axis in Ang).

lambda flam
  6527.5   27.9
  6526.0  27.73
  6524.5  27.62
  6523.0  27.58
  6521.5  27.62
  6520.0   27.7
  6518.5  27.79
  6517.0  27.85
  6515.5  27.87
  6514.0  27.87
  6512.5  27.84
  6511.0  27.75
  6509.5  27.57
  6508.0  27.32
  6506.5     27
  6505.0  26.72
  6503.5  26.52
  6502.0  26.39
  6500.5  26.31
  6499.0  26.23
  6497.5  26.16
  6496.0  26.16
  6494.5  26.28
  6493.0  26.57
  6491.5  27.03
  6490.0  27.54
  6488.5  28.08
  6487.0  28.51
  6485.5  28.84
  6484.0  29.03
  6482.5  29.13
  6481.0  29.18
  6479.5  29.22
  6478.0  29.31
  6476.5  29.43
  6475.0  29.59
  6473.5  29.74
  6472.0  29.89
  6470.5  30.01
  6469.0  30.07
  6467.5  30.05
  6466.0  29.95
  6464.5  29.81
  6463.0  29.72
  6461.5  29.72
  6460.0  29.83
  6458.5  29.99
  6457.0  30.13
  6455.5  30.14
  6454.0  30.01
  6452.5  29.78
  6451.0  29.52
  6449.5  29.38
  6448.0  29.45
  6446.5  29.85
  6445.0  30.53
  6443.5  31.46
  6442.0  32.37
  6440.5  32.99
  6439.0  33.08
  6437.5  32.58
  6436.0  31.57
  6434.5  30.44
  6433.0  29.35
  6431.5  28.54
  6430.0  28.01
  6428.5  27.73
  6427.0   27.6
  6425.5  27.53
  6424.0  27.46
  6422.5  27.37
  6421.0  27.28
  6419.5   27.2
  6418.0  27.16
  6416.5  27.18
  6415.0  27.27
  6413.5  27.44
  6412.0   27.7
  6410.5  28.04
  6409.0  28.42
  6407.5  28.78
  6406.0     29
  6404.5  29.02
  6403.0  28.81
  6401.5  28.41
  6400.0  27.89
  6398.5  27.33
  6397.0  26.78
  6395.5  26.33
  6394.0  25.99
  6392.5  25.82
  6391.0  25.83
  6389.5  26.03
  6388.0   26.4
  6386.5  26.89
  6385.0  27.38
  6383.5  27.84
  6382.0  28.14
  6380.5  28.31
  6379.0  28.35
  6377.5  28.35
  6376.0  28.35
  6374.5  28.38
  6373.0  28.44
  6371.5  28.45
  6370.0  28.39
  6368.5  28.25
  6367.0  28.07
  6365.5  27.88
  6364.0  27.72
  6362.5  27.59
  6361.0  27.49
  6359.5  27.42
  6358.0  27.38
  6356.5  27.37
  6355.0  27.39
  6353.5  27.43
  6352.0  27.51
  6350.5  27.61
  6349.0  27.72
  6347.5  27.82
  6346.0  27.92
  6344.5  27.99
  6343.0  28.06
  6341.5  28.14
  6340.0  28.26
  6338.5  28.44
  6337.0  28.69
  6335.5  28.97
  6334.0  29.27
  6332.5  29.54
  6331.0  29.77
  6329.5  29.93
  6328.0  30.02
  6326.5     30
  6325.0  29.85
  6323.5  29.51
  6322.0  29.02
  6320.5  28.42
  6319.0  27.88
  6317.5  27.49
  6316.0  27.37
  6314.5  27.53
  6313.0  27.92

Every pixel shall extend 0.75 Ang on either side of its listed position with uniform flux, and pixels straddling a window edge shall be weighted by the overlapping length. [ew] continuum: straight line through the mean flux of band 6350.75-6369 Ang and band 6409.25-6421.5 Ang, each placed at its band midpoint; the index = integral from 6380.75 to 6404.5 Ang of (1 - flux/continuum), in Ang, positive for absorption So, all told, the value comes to 0.3 Ang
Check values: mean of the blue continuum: 27.6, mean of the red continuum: 27.5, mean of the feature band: 27.1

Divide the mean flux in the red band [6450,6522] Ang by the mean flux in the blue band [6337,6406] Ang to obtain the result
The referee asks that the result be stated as 1.0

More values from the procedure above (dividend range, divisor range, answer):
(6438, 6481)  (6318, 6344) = 1.04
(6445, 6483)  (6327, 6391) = 1.06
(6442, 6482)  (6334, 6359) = 1.07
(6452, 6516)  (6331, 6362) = 1.01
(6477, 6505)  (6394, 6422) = 0.99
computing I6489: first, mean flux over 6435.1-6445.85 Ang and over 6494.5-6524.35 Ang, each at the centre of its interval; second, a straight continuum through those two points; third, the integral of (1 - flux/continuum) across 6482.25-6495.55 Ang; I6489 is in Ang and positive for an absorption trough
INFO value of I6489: 0.4 Ang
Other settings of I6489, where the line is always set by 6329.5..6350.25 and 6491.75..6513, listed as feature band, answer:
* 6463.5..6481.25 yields -1.71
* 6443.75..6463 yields -1.83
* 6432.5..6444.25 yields -1.85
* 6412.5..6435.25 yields -0.18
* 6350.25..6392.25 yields 0.82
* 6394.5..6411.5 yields -0.12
